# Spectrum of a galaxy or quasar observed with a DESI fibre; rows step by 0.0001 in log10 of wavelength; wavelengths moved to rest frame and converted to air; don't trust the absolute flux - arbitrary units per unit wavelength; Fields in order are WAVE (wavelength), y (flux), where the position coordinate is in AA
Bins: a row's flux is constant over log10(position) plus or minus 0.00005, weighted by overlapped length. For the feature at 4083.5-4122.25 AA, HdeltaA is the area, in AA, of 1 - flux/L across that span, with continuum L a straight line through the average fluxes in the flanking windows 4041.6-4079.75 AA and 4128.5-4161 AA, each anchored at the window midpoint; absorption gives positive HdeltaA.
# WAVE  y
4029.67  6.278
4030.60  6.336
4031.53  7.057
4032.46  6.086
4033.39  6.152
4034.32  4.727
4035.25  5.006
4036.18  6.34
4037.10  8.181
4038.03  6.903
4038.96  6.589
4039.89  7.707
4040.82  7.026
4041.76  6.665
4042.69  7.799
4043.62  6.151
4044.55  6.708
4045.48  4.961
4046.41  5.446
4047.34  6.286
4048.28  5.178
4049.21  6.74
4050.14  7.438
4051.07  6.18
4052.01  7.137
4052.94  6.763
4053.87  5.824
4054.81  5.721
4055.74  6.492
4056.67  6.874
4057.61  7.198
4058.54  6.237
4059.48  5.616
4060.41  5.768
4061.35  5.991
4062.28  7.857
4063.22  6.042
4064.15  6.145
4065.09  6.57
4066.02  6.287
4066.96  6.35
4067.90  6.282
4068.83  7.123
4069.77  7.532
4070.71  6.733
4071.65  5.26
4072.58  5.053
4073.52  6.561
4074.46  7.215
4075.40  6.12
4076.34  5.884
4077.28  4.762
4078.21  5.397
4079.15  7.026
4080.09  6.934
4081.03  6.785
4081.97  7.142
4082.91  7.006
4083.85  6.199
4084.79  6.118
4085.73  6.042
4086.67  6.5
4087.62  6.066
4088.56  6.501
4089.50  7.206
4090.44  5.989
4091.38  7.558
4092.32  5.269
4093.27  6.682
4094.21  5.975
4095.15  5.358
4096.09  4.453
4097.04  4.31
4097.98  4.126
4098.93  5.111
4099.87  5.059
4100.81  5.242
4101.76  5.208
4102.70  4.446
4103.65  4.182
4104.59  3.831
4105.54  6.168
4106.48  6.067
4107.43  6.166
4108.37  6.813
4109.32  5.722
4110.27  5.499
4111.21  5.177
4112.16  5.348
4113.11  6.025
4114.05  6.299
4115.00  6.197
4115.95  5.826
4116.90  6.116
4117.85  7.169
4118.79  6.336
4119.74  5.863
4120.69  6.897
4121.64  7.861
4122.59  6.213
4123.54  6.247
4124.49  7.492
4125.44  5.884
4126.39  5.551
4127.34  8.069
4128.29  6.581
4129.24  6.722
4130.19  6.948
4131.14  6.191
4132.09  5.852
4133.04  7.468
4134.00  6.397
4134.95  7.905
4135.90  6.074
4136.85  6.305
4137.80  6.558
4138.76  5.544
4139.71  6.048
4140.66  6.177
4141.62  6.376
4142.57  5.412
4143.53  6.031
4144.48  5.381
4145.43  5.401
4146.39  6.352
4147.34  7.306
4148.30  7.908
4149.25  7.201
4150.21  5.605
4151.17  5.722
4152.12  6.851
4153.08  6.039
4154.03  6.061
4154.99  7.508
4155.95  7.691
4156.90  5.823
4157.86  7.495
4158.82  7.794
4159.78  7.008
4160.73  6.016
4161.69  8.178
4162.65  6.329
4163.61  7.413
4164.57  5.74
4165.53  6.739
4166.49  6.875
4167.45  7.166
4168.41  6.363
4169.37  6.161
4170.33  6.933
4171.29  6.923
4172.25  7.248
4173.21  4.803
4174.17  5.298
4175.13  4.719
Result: 3.6 AA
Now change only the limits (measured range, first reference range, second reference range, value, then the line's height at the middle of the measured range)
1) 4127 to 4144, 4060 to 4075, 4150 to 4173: 0.4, 6.64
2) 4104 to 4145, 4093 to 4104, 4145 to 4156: -3.3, 5.79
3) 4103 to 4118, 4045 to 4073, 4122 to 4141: 1.7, 6.46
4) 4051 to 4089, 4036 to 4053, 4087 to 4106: -2.1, 6.05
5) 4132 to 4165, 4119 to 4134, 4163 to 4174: 0.2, 6.59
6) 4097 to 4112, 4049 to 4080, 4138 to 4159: 2.8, 6.4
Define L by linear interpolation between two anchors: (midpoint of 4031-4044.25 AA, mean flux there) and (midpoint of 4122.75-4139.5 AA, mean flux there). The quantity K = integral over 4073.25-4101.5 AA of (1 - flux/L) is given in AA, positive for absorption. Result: 2.4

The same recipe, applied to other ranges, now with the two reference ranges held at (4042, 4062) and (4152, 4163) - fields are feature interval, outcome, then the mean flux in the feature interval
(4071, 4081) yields 0.6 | 6.07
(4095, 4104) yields 2.5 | 4.73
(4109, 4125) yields 1.0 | 6.26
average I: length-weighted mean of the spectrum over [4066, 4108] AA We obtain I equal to 5.94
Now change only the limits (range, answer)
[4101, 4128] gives 6.02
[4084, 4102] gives 5.74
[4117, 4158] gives 6.51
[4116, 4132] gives 6.59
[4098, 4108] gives 5.12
